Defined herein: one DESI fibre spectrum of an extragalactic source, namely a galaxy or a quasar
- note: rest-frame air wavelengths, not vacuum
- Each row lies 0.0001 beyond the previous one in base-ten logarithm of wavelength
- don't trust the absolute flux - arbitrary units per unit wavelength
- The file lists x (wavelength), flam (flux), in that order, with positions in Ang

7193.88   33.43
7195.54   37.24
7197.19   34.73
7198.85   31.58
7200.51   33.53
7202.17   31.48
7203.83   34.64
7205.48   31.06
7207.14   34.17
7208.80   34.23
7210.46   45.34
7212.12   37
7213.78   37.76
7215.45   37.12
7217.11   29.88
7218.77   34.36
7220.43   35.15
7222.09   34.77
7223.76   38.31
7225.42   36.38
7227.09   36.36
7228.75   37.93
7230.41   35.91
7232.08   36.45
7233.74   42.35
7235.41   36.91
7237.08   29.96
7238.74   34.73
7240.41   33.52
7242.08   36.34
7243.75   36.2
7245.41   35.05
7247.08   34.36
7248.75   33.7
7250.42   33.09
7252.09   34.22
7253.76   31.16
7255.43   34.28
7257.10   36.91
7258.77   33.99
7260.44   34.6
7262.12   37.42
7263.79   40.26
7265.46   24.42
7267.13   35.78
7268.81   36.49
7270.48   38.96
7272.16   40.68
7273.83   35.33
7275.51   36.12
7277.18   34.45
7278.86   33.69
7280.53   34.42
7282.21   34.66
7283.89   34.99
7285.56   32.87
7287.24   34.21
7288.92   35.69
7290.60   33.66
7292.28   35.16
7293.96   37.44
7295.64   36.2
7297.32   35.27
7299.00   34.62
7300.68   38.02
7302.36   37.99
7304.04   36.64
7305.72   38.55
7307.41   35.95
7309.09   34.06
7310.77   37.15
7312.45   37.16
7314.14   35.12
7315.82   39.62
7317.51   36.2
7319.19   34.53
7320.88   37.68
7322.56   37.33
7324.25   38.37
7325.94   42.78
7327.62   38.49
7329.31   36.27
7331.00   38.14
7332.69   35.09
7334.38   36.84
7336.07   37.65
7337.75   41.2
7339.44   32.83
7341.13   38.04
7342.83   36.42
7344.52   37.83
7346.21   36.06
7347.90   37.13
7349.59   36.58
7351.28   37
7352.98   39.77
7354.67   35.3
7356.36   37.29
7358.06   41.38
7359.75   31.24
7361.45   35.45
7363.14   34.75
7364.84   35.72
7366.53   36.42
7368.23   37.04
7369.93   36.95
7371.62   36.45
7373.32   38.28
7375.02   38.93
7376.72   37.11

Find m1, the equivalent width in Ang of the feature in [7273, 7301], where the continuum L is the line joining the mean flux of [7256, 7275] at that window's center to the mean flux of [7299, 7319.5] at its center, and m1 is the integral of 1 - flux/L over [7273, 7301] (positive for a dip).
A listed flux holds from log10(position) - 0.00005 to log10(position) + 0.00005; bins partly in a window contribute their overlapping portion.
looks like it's 1.0 Ang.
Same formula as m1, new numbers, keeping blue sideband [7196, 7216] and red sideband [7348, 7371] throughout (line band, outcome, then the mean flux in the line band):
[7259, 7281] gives 0.1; 35.6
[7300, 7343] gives -1.2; 37.2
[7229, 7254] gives 0.3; 35.1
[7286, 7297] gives 0.2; 35.3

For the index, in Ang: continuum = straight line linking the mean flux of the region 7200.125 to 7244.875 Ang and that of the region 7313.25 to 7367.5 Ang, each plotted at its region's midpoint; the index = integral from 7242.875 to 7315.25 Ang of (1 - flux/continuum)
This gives 1.8 Ang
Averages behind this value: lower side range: 35.6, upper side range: 37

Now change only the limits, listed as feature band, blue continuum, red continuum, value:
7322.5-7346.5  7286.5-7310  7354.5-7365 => -1.11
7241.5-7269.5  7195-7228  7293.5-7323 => 1.01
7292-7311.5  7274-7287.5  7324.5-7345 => -0.41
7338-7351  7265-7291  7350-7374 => -0.13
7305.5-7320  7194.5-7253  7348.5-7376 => -0.06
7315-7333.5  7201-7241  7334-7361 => -0.46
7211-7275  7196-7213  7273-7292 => -1.49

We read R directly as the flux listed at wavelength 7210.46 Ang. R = 45.34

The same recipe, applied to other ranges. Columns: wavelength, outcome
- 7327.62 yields 38.49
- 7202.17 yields 31.48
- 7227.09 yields 36.36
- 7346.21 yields 36.06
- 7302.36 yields 37.99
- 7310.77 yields 37.15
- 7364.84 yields 35.72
